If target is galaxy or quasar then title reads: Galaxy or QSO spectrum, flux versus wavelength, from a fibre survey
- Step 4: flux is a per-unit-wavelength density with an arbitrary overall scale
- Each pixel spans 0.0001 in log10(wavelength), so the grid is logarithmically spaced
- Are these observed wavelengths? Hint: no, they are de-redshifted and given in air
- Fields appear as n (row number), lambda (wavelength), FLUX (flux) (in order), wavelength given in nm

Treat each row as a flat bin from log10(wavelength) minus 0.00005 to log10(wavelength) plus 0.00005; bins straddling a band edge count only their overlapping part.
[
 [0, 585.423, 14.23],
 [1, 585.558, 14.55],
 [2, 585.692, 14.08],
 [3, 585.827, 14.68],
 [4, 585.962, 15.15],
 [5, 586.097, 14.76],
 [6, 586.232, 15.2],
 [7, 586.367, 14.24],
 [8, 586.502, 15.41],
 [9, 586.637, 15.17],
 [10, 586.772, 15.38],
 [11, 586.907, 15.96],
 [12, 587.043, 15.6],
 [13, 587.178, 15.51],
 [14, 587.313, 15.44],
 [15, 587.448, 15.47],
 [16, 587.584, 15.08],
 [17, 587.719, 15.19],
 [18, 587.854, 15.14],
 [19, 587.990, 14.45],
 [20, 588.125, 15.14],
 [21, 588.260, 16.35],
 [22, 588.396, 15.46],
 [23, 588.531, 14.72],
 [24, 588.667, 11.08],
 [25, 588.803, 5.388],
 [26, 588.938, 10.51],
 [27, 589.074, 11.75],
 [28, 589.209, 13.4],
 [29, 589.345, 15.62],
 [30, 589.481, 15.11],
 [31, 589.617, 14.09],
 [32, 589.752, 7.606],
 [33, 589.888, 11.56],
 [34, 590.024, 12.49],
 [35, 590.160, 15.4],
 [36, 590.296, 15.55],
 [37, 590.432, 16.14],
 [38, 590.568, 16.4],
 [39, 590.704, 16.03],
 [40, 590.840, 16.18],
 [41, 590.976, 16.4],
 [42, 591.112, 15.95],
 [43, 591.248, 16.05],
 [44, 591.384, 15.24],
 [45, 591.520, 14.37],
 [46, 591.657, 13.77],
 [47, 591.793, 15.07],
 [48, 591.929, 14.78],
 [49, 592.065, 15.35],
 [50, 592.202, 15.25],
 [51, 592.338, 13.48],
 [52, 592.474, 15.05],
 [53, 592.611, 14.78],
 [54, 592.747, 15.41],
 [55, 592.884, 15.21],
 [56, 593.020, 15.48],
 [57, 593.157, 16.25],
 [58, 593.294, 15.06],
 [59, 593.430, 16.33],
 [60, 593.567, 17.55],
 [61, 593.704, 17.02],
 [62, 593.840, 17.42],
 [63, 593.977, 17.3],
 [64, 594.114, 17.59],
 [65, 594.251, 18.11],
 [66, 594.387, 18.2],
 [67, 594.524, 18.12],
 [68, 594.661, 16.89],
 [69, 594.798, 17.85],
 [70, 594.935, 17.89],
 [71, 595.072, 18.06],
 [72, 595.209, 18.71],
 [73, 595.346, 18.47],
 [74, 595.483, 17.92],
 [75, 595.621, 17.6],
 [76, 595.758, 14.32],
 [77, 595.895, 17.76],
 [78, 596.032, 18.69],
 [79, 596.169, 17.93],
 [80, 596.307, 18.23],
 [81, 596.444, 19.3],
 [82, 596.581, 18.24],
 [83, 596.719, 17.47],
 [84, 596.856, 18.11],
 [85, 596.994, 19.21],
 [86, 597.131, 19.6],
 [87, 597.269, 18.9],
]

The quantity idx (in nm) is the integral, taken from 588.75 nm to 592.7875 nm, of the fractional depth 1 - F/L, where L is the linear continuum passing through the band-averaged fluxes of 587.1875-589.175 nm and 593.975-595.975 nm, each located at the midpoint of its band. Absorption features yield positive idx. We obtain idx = 0.29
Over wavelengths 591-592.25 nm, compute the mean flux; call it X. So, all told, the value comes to 15.1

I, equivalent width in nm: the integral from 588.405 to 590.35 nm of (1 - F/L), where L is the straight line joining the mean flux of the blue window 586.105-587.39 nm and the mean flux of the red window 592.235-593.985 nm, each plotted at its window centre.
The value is 0.38 nm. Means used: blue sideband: 15.3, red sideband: 15.8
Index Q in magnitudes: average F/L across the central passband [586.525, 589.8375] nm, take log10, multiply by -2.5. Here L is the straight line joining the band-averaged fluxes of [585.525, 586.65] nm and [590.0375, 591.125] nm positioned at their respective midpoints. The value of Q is 0.10 mag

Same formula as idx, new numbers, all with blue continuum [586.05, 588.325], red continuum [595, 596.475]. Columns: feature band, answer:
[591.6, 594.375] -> 0.19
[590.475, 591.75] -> 0.07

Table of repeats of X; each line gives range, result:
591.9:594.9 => 16.3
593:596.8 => 17.5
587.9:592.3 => 14.1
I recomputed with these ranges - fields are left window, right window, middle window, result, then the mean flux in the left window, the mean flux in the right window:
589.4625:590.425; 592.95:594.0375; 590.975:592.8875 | 0.00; 13.2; 16.5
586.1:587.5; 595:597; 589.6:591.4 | 0.19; 15.3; 18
